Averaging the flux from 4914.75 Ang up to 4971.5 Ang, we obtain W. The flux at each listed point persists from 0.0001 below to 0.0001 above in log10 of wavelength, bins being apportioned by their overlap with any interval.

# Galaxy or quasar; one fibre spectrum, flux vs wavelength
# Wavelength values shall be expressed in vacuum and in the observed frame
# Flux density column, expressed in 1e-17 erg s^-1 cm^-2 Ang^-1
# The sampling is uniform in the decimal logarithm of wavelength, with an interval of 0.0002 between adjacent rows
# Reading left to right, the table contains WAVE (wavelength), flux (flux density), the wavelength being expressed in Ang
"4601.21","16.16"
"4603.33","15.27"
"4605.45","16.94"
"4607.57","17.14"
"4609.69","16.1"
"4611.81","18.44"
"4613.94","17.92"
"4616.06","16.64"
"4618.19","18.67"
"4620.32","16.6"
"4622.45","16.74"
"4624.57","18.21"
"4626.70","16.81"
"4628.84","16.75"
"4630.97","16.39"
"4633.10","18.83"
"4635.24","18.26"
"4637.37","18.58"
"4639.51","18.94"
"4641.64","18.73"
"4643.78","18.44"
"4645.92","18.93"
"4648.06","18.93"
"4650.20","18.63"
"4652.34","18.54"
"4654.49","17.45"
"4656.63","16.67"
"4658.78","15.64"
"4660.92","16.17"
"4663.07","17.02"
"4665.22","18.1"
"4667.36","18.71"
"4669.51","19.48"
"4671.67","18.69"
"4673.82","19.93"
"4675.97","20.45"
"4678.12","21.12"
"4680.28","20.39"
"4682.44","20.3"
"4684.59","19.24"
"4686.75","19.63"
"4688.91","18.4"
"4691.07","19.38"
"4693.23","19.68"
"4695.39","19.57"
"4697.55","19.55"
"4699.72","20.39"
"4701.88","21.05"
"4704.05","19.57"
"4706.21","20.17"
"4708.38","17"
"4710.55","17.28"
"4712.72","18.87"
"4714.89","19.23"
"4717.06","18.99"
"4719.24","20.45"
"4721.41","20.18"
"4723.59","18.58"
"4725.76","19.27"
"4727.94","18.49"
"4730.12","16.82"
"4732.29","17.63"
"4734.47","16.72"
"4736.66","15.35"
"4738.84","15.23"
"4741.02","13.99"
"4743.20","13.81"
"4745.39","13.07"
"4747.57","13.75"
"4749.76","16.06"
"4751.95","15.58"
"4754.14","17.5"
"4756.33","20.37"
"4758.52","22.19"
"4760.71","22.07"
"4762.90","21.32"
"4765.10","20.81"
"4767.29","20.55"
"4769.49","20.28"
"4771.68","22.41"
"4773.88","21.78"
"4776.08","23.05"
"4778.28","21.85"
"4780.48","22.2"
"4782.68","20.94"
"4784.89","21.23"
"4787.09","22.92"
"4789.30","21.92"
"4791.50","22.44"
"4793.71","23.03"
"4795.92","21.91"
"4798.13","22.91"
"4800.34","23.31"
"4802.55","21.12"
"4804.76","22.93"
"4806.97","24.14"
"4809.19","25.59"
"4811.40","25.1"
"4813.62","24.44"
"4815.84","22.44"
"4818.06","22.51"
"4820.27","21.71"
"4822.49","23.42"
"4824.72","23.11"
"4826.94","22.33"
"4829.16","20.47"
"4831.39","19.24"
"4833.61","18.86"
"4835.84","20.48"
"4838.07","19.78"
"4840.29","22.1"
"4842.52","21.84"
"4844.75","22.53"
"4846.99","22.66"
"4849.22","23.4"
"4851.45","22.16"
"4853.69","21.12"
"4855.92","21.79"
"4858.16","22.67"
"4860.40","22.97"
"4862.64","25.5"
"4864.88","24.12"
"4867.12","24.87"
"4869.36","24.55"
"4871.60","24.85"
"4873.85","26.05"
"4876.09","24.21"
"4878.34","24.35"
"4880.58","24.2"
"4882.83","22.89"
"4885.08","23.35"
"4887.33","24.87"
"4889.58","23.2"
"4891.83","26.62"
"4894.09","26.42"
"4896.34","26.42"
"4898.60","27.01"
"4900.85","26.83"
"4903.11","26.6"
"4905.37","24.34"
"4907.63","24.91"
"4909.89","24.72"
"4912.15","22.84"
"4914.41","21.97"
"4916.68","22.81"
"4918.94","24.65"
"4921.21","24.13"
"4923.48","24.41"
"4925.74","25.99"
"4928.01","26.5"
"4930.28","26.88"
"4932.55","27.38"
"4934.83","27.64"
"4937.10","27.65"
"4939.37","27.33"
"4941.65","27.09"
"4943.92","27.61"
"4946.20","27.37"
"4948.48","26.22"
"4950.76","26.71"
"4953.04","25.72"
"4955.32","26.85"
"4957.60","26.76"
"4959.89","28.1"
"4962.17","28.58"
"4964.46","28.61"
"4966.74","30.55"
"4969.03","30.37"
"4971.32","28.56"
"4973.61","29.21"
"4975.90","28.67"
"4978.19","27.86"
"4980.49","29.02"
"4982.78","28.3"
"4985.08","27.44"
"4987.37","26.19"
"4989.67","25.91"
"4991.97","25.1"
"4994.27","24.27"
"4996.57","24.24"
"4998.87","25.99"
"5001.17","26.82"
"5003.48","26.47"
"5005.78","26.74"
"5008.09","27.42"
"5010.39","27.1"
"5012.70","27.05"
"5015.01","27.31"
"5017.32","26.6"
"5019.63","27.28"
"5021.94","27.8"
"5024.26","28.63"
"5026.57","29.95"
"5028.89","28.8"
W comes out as 26.9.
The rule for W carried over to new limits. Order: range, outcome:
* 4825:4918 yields 23.5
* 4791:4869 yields 22.6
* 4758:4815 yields 22.4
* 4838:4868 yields 22.8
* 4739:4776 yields 18.5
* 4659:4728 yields 19.2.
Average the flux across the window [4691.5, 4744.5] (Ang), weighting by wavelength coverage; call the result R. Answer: 18.2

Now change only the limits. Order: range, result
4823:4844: 21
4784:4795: 22.3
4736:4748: 14.2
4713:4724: 19.5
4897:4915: 25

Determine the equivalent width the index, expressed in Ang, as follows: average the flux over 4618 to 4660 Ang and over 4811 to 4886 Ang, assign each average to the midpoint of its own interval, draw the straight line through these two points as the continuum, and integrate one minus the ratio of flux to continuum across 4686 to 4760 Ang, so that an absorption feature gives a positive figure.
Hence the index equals 6.40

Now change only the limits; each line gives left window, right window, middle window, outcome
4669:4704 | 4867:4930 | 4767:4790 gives 0.2 Ang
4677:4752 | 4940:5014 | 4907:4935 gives 0.5 Ang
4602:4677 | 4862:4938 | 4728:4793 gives 6.5 Ang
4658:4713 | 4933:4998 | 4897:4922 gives 1.1 Ang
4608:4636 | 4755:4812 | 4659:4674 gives 0.5 Ang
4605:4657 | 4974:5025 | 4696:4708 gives -0.2 Ang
